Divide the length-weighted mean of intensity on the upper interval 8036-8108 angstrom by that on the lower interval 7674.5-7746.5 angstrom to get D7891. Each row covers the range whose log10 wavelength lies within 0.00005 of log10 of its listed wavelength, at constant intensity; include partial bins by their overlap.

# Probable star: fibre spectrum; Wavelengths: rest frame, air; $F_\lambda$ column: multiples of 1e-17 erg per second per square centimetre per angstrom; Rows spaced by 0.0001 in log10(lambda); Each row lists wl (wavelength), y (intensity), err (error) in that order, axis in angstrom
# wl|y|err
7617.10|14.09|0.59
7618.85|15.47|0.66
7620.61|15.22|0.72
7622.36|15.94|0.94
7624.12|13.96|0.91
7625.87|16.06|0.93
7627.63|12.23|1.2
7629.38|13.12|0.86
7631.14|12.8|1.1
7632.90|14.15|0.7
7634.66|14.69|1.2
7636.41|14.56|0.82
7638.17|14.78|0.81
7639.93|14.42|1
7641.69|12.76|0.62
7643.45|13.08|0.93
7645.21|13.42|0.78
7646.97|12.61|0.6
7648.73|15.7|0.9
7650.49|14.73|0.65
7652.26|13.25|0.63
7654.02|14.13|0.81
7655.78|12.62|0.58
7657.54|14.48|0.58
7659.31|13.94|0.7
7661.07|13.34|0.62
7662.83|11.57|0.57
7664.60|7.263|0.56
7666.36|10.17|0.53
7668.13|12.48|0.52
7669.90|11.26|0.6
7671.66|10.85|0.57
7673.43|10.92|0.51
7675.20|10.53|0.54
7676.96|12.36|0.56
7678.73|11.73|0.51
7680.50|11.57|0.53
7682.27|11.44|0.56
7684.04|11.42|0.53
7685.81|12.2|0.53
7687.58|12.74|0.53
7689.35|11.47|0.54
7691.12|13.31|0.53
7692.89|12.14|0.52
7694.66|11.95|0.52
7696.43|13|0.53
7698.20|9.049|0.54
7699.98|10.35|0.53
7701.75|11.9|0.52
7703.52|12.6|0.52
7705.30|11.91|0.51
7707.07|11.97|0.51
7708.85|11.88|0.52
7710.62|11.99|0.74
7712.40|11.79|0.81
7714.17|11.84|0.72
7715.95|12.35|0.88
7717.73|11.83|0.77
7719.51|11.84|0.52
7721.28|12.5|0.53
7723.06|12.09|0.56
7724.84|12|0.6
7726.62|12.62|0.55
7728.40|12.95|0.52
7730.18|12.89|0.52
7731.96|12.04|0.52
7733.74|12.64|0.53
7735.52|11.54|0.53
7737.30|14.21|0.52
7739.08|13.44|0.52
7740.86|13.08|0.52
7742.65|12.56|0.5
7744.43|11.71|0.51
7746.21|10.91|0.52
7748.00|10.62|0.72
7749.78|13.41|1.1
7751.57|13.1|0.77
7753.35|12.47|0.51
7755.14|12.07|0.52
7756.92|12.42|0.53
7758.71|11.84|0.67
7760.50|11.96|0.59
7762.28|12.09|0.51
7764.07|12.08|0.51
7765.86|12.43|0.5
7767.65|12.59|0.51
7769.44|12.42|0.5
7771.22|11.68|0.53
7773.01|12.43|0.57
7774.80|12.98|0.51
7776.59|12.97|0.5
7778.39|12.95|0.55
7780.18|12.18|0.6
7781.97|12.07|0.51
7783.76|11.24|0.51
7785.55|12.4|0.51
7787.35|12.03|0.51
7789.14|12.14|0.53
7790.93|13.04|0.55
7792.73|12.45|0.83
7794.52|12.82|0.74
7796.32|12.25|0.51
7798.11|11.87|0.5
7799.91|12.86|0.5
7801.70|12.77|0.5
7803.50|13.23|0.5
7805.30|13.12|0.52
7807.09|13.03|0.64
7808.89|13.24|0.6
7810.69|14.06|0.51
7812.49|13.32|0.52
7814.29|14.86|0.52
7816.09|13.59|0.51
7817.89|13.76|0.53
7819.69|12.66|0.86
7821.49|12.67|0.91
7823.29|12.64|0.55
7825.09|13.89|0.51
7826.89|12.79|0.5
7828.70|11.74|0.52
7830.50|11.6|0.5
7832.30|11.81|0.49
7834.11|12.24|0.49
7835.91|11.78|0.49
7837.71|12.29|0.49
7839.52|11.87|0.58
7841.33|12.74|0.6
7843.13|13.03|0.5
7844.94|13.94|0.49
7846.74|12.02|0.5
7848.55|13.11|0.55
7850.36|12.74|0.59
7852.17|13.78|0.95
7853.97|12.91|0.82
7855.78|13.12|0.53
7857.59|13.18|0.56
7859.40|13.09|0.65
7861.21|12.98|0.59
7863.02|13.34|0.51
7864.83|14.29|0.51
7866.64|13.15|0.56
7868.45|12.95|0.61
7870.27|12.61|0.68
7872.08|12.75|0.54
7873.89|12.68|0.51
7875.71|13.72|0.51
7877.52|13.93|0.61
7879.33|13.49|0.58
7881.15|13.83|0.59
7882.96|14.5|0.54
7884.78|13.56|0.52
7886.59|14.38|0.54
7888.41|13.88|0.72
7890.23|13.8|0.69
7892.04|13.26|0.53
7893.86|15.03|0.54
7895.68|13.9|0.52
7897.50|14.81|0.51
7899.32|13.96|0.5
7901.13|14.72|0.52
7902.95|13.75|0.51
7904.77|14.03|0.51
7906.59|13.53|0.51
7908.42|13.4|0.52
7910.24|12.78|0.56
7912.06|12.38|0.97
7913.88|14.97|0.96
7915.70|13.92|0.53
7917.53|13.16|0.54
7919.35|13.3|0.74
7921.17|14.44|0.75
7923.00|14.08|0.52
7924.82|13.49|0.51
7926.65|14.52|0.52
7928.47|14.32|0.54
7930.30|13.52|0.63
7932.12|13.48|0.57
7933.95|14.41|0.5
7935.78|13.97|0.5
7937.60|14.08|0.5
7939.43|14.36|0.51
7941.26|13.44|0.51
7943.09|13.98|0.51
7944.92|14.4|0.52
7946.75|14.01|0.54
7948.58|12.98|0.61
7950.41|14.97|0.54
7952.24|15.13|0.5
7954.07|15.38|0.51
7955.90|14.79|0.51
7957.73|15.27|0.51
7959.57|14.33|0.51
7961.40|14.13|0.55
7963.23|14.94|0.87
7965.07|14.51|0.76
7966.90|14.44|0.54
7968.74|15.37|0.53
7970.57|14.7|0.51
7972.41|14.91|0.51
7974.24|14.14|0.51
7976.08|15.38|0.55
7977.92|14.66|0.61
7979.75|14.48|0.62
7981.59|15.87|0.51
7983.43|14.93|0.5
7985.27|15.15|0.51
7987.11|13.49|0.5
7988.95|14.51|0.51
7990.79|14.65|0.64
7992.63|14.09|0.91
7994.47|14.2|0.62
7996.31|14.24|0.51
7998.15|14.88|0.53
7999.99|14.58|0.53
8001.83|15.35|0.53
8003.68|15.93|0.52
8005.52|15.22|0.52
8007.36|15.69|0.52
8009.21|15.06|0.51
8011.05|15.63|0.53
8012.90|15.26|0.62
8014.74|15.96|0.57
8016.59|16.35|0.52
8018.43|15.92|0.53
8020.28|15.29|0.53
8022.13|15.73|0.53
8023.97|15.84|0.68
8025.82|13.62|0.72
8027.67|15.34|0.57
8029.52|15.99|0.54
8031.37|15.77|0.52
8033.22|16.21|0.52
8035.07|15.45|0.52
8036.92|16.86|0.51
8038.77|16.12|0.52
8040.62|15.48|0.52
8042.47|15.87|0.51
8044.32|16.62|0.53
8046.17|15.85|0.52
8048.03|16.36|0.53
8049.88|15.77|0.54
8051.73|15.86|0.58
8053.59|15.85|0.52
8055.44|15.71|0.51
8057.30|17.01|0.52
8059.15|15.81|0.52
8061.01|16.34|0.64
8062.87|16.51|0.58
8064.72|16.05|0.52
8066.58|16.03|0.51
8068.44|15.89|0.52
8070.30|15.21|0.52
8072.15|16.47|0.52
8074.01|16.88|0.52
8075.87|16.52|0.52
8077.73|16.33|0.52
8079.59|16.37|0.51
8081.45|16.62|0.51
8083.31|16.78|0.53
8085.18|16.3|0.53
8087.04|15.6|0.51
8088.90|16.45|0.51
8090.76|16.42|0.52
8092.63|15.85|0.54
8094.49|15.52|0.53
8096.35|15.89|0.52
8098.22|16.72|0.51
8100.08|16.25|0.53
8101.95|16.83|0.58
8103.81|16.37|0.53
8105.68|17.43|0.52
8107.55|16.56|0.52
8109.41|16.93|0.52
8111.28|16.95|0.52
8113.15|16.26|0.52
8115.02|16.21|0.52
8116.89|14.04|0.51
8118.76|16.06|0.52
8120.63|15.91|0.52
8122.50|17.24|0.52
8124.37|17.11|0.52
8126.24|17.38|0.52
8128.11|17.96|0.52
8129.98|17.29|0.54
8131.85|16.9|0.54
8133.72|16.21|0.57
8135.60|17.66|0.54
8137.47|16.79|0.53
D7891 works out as 1.35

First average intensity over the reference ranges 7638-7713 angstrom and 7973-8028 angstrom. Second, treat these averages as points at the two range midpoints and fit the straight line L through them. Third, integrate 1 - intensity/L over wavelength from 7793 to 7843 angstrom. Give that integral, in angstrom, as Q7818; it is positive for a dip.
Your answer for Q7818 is 2.5 angstrom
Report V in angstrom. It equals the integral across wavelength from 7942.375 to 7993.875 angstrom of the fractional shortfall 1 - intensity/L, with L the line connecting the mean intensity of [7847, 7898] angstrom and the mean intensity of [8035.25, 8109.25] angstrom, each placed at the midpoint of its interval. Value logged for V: 0.6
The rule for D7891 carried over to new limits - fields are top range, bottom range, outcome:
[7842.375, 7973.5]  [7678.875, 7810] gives 1.13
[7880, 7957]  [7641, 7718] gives 1.16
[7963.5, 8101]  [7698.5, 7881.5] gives 1.24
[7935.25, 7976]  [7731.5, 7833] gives 1.15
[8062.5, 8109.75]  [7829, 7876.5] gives 1.27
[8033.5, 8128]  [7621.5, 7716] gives 1.29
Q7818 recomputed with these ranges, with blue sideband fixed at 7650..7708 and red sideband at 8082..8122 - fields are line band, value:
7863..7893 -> 0.92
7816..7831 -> 0.68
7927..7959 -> 0.81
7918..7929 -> 0.35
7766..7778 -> 0.34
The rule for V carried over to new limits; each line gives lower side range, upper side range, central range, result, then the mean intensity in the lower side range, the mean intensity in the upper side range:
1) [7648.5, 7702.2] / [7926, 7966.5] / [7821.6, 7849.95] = 1.8 angstrom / 12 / 14.3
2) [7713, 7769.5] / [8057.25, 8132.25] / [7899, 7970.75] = 2.1 angstrom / 12.3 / 16.4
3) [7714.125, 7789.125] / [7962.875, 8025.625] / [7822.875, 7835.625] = 0.8 angstrom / 12.3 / 15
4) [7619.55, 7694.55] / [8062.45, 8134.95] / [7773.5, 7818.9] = 3.7 angstrom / 12.9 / 16.4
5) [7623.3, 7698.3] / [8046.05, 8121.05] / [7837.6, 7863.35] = 2.4 angstrom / 12.7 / 16.2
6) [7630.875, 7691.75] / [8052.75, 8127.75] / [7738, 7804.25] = 5.9 angstrom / 12.6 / 16.3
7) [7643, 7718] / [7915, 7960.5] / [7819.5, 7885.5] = 2.5 angstrom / 12.1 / 14.2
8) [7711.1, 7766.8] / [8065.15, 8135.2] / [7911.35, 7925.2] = 0.6 angstrom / 12.3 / 16.4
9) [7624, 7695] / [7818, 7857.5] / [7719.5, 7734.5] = 0.3 angstrom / 12.7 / 12.7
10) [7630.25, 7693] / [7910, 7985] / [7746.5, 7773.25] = 2.0 angstrom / 12.6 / 14.3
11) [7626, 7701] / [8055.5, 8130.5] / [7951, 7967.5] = 0.4 angstrom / 12.5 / 16.4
